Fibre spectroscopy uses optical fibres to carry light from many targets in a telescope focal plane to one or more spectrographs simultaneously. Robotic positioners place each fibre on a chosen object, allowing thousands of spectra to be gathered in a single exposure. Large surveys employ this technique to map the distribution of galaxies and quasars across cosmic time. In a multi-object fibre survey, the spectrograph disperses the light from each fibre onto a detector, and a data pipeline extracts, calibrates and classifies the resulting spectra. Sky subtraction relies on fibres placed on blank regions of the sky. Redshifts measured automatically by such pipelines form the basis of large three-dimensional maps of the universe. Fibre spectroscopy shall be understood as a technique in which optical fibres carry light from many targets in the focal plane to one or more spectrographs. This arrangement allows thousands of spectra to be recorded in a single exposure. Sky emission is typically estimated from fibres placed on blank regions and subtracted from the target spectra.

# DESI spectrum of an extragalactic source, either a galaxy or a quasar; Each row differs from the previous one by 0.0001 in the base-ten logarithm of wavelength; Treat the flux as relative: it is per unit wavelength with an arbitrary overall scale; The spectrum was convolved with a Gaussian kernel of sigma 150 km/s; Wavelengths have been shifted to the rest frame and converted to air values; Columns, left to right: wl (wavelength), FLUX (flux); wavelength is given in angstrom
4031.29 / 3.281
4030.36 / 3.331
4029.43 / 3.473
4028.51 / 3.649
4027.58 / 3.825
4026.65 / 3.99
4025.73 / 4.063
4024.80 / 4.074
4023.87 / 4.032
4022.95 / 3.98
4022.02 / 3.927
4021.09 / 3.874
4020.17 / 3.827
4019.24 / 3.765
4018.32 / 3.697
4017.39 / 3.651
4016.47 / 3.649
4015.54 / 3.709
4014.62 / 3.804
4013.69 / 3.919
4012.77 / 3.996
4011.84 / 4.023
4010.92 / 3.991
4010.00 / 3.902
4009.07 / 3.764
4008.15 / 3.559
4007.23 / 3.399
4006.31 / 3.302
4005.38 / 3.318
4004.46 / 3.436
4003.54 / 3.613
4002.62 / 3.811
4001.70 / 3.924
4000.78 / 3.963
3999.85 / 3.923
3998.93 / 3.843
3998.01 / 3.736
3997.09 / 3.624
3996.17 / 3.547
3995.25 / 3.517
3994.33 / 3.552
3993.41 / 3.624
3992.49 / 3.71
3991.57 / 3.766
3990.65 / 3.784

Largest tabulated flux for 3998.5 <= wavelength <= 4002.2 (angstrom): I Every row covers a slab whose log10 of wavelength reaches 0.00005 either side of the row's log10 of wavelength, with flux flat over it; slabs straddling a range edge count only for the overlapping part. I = 3.963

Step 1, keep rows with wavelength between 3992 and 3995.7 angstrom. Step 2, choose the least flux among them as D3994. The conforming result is 3.517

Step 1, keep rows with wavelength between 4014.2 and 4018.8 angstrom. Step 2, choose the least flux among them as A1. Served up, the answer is 3.649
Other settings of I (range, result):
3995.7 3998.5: 3.736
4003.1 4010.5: 3.902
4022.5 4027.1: 4.074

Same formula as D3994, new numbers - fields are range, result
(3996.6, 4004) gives 3.613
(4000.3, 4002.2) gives 3.924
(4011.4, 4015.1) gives 3.804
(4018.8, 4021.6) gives 3.765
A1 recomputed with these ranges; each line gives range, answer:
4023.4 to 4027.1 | 3.99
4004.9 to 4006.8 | 3.302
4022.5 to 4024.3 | 3.98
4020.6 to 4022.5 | 3.874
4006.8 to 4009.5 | 3.399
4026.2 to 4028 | 3.825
